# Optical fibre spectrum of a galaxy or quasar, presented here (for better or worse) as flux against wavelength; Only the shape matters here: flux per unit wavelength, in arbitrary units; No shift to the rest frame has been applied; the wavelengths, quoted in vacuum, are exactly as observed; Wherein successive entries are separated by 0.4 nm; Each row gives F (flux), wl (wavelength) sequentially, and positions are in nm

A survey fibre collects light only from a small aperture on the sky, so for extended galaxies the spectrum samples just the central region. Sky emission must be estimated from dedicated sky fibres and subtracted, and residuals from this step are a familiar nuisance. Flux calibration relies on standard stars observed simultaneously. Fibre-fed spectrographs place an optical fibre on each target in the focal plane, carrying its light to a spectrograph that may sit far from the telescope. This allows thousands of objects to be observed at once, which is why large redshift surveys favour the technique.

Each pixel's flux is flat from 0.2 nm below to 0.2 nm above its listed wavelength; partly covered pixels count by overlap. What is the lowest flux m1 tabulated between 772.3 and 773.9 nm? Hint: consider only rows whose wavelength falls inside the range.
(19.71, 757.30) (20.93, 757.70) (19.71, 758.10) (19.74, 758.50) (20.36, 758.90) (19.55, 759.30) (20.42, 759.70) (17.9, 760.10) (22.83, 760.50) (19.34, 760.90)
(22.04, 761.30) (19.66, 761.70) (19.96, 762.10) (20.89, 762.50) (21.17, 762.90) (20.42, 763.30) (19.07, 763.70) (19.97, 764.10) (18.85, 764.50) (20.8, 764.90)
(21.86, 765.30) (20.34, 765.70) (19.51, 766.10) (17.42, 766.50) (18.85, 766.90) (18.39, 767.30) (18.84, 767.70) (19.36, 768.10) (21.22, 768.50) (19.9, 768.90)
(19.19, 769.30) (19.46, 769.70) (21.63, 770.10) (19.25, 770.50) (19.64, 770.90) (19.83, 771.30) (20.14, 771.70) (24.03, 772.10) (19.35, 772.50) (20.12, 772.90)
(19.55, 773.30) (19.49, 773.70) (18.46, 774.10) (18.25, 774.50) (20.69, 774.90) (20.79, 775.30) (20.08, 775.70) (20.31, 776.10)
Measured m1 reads 19.35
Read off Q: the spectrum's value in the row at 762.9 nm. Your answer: 21.17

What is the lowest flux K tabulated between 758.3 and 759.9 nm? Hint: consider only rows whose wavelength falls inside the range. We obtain 19.55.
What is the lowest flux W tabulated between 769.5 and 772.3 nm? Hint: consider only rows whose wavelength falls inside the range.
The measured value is 19.25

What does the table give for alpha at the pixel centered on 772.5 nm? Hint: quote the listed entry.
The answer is 19.35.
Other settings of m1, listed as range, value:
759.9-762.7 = 17.9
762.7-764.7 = 18.85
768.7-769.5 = 19.19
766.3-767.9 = 17.42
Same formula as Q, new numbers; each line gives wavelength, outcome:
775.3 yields 20.79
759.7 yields 20.42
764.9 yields 20.8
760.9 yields 19.34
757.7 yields 20.93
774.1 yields 18.46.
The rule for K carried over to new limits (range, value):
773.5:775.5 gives 18.25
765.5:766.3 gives 19.51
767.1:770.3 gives 18.39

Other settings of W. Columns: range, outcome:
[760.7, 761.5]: 19.34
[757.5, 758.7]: 19.71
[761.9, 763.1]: 19.96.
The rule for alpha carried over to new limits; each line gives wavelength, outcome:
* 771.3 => 19.83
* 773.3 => 19.55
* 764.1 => 19.97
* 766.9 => 18.85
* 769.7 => 19.46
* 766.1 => 19.51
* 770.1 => 21.63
